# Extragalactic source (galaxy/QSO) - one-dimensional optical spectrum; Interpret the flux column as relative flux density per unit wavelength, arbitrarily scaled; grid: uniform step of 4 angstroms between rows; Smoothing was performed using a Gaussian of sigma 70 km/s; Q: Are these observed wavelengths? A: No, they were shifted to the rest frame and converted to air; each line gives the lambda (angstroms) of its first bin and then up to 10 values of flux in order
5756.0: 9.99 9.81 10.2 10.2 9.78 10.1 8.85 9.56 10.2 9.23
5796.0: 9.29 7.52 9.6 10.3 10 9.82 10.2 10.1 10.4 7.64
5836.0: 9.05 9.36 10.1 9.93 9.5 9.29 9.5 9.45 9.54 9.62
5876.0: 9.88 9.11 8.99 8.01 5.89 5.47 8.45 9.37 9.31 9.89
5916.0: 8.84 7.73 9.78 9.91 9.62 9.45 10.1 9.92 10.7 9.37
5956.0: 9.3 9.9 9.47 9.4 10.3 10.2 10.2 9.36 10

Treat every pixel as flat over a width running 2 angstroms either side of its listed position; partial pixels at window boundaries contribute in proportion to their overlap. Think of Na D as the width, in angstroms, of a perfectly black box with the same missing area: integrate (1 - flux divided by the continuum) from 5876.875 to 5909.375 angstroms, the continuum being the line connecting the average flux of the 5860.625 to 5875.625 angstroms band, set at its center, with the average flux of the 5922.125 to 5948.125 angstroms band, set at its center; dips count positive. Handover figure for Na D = 5.26 angstroms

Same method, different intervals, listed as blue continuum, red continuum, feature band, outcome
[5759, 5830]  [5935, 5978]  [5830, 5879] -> 1.9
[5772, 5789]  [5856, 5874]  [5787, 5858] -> 0.4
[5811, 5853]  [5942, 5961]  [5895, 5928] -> 3.3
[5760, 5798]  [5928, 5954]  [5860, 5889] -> 1.5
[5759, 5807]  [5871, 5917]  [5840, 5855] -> -1.3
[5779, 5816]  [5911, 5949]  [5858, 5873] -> 0.0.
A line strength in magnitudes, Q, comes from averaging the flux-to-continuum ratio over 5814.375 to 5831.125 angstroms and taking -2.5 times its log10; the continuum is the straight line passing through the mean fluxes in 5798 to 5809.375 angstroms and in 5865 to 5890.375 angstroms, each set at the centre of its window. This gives -0.10 mag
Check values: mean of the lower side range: 9.08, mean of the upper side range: 9.15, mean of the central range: 9.97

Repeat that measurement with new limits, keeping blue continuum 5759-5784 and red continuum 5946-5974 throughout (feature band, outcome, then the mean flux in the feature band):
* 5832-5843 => 0.09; 9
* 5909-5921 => 0.10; 8.95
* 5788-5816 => 0.04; 9.42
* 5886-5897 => 0.44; 6.55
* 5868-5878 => 0.01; 9.71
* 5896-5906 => 0.19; 8.22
